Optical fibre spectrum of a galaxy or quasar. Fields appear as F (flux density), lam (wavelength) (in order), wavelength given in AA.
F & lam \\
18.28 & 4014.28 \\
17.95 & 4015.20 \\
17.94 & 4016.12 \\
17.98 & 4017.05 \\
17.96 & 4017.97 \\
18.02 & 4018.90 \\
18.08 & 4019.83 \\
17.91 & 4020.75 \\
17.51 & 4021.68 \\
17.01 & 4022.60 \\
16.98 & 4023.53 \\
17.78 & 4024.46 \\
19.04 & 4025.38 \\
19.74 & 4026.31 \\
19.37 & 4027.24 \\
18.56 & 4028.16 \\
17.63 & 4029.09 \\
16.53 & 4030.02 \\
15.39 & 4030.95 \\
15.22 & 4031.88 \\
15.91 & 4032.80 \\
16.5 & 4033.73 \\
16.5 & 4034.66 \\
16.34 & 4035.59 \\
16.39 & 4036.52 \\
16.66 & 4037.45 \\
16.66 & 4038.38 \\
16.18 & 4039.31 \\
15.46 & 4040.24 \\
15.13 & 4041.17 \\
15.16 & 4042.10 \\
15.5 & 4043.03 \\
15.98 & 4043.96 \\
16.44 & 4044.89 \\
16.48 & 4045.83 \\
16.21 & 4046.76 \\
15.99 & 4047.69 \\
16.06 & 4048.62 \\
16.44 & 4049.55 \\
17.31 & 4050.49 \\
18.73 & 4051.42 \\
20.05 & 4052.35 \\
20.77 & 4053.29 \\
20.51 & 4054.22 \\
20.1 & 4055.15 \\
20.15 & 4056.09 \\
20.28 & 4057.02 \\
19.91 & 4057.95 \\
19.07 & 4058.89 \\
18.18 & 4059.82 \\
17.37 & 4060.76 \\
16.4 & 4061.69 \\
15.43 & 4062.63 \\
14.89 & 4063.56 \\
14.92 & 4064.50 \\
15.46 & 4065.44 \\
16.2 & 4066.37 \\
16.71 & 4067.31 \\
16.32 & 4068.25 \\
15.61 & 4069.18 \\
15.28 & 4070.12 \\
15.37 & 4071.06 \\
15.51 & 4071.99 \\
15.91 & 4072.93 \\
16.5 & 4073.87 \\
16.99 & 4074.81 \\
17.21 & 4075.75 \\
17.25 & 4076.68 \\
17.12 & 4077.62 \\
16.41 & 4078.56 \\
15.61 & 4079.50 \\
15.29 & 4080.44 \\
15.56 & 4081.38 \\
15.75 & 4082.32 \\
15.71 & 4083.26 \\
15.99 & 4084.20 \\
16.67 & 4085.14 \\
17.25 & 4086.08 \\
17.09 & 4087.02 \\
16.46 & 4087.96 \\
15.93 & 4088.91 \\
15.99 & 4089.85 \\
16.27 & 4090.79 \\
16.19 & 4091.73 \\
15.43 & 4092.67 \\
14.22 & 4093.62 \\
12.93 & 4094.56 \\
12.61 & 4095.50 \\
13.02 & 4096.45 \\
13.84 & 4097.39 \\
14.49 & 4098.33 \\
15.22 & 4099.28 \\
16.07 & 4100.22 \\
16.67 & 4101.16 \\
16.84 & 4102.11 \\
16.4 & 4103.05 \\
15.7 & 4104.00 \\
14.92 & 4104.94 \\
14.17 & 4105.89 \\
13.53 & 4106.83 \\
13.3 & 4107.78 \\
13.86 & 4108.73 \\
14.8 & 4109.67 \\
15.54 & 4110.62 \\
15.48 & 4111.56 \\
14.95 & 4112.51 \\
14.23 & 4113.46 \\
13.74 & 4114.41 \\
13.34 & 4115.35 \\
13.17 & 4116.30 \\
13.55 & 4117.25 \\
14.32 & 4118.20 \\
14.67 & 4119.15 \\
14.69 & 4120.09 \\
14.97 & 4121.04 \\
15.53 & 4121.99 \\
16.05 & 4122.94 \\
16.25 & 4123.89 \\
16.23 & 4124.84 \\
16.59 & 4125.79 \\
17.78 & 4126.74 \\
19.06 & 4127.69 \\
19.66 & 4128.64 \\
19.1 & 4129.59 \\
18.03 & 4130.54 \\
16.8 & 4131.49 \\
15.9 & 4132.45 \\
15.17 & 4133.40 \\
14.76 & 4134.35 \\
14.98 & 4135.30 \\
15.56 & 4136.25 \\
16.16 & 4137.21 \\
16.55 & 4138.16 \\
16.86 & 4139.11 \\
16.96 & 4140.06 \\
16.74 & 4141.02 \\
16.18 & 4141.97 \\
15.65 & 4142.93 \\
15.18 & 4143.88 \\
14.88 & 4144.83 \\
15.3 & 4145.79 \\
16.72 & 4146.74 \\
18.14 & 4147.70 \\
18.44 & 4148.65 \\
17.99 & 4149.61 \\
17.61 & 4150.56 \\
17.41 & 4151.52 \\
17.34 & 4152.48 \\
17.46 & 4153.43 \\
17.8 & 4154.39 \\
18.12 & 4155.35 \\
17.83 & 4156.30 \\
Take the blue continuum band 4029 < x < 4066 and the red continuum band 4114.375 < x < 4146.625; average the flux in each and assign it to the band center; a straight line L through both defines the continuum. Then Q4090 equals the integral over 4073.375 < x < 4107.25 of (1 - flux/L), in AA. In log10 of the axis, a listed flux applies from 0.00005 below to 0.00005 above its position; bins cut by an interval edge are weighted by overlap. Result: 1.7 AA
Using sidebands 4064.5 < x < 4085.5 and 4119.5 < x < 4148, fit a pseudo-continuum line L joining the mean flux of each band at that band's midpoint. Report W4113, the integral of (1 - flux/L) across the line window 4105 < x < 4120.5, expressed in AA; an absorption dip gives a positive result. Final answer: 2.0 AA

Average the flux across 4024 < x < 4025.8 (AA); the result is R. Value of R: 18.5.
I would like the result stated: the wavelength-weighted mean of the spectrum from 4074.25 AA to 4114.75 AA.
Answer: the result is 15.4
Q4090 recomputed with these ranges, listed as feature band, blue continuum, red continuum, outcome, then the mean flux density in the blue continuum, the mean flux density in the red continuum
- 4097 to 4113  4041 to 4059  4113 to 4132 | 1.3 AA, 17.8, 15.9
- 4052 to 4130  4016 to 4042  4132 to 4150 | 2.6 AA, 17.1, 16.2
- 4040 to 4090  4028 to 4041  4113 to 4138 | -2.0 AA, 16.3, 15.8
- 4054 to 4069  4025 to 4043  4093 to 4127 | -1.4 AA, 16.7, 14.8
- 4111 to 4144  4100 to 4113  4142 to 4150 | 0.0 AA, 15.1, 16.5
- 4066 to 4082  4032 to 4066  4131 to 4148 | 0.6 AA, 17.1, 16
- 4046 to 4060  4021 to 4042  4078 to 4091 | -1.7 AA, 16.9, 16.1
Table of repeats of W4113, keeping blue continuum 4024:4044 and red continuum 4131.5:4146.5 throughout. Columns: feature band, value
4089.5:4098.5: 1.0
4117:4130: -0.3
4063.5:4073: 0.4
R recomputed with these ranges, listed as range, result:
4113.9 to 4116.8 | 13.4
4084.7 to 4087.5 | 17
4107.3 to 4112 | 14.6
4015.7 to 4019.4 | 17.9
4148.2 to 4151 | 18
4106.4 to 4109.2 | 13.5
